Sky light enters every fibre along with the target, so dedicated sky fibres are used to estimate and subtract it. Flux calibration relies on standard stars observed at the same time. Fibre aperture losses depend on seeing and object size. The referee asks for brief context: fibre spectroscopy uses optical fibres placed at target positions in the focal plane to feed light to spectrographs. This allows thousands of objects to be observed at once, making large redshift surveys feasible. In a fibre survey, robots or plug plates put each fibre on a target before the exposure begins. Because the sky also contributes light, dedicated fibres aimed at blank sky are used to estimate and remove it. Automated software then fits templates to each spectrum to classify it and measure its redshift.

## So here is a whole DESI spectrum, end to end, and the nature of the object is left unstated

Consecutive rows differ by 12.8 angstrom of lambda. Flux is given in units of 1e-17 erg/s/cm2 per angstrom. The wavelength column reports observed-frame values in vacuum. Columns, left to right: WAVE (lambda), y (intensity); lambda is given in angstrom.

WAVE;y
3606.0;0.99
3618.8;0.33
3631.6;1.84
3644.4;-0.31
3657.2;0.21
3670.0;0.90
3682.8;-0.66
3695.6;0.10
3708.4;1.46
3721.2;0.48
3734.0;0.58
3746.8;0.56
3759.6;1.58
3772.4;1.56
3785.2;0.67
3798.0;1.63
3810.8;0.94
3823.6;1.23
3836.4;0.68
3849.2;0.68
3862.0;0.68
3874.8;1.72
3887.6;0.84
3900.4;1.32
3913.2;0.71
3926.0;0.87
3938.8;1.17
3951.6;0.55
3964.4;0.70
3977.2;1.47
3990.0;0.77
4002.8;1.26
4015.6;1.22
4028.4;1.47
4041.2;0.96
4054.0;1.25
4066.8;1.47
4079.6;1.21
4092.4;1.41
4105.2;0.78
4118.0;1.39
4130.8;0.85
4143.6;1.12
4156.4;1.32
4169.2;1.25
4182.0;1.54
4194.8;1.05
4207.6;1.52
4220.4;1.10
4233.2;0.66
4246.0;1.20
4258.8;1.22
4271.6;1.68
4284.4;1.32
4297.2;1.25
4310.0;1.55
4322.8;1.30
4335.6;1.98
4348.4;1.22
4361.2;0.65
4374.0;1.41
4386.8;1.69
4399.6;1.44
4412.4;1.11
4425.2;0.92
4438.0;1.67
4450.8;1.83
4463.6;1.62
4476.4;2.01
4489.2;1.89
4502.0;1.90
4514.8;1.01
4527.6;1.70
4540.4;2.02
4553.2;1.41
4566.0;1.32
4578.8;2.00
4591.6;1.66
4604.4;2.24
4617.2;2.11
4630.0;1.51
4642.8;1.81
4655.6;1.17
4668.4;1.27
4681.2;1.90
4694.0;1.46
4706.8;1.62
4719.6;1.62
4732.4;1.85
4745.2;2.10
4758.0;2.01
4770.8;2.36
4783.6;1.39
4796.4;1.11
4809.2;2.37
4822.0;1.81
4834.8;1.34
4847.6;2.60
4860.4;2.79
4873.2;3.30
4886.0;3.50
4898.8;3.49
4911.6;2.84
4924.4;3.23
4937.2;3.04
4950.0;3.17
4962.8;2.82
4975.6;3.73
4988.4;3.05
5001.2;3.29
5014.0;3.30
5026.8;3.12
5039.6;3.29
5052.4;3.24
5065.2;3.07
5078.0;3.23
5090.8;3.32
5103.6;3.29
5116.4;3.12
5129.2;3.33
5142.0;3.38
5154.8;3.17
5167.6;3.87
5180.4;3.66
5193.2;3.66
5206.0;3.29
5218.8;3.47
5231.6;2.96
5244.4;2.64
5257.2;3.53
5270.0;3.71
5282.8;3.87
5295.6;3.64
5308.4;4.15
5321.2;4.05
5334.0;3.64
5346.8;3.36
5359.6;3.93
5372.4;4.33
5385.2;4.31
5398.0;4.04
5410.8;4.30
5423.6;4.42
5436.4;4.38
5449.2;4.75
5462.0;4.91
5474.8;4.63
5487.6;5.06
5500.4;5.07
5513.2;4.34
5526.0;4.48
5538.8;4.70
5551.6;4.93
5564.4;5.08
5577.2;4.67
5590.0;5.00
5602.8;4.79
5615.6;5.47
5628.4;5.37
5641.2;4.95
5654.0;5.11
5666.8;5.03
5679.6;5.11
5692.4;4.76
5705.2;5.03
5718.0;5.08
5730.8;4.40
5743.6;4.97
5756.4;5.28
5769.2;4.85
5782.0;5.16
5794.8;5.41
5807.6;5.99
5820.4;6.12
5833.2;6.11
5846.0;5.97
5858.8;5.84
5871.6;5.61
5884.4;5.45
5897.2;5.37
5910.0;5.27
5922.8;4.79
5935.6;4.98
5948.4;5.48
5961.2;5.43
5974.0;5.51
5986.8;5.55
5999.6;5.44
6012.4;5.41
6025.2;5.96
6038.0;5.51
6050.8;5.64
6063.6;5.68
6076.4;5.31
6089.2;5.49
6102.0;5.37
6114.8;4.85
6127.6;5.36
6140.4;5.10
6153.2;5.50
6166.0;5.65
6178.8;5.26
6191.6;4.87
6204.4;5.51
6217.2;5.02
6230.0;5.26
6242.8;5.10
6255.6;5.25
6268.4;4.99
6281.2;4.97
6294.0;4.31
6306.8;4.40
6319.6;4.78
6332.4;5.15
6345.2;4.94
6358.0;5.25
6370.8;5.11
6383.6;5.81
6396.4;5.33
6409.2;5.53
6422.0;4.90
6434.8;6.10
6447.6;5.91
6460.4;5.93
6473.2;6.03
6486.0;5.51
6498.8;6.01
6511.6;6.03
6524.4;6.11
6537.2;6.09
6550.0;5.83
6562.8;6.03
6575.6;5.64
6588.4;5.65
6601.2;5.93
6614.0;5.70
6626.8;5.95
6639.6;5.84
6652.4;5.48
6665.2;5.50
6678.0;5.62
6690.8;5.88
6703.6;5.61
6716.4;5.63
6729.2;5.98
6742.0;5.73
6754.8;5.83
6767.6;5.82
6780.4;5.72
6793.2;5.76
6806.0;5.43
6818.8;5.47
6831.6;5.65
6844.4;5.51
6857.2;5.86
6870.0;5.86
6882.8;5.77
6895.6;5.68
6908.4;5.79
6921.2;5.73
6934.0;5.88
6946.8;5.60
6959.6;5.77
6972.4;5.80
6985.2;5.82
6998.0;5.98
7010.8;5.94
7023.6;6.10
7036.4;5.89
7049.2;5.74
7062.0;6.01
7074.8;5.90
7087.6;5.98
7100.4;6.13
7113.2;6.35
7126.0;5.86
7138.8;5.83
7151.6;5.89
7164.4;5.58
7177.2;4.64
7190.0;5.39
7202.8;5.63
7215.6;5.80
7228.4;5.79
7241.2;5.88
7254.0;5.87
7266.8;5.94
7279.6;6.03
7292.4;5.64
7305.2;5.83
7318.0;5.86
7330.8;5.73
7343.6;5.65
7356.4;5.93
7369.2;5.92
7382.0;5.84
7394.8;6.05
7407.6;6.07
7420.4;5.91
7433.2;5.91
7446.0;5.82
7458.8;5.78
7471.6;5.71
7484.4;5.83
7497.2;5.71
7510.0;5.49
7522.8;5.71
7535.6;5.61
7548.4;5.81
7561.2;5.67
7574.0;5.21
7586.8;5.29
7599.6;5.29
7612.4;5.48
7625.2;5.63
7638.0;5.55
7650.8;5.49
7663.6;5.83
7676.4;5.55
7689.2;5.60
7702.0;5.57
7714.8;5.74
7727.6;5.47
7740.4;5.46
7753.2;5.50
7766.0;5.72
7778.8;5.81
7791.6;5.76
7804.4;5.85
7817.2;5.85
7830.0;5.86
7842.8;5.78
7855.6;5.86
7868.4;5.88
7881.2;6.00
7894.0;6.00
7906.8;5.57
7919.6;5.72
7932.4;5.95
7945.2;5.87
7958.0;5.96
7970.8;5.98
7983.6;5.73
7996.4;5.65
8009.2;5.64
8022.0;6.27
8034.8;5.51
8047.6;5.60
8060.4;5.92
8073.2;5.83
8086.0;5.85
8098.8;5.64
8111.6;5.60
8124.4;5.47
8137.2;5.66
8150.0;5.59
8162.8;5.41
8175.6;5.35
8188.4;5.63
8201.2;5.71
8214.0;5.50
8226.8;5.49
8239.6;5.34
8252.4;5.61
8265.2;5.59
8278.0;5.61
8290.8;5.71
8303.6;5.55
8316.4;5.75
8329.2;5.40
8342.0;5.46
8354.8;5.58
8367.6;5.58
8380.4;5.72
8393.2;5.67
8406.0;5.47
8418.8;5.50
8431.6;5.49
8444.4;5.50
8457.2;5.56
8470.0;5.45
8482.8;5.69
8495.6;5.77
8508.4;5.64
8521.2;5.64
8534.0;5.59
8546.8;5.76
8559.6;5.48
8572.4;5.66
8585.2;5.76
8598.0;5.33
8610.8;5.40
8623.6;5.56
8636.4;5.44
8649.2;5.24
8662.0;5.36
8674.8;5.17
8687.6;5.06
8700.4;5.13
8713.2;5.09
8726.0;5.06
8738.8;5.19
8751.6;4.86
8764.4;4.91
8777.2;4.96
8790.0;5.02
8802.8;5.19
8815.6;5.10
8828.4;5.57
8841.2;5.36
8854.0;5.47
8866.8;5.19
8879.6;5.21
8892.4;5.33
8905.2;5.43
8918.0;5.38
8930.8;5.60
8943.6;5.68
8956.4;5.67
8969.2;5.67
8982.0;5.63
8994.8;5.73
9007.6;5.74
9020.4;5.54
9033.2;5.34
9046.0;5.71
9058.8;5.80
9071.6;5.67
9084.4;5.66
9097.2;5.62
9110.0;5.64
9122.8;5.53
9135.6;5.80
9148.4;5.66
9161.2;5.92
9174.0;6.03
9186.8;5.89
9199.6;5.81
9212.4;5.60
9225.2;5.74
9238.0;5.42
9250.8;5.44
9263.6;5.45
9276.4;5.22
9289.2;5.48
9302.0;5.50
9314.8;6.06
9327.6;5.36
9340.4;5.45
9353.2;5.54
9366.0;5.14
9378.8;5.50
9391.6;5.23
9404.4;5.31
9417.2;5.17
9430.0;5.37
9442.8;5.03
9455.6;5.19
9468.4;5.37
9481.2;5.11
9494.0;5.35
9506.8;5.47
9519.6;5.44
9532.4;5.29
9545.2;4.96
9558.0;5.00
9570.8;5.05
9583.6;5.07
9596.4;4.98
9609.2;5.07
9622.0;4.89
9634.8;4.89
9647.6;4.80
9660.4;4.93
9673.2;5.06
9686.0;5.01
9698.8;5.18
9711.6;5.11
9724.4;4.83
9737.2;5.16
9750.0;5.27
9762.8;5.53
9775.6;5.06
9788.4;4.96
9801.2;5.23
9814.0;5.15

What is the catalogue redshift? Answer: 0.218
